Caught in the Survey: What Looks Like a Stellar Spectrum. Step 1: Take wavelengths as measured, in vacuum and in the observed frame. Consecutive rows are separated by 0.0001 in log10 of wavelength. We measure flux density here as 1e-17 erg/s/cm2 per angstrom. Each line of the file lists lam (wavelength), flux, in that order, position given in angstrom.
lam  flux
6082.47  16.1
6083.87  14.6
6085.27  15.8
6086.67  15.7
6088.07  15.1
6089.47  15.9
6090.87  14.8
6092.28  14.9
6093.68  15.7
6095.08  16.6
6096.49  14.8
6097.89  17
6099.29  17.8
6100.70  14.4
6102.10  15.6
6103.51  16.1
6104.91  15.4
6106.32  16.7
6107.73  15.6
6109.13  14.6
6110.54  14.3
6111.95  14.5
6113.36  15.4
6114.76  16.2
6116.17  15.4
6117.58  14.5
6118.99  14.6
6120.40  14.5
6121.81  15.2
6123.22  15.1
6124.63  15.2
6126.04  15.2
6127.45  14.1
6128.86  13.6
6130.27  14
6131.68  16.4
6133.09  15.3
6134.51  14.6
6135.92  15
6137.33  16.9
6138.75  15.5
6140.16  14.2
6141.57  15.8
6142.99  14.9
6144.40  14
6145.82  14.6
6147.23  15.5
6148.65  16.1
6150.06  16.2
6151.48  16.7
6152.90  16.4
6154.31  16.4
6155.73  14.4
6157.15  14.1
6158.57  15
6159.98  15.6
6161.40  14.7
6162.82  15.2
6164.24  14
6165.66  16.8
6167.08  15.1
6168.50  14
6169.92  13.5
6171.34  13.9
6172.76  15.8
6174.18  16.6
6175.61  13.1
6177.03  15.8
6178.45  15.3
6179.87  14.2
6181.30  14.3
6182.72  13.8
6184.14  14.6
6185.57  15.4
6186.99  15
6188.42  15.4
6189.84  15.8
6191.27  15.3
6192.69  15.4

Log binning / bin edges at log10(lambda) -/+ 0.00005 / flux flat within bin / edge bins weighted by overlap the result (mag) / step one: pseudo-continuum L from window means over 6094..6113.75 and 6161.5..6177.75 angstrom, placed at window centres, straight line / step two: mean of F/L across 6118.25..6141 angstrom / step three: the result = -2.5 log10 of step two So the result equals 0.03 mag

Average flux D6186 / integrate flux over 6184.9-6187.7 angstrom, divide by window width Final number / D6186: 15.2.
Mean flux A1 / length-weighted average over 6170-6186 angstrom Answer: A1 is 14.7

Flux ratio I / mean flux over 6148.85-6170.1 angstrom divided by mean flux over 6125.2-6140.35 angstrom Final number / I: 1.0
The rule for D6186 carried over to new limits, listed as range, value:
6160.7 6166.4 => 15.2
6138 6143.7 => 15.1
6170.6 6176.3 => 14.8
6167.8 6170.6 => 13.8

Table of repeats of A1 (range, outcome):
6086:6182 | 15.2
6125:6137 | 14.9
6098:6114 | 15.5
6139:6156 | 15.5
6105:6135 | 15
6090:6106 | 15.8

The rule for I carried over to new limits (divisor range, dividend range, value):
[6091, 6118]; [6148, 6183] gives 0.97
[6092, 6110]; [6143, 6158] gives 0.98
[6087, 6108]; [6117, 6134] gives 0.94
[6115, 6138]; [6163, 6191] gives 0.99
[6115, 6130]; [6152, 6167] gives 1.03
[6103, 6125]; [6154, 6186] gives 0.98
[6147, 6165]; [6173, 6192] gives 0.97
